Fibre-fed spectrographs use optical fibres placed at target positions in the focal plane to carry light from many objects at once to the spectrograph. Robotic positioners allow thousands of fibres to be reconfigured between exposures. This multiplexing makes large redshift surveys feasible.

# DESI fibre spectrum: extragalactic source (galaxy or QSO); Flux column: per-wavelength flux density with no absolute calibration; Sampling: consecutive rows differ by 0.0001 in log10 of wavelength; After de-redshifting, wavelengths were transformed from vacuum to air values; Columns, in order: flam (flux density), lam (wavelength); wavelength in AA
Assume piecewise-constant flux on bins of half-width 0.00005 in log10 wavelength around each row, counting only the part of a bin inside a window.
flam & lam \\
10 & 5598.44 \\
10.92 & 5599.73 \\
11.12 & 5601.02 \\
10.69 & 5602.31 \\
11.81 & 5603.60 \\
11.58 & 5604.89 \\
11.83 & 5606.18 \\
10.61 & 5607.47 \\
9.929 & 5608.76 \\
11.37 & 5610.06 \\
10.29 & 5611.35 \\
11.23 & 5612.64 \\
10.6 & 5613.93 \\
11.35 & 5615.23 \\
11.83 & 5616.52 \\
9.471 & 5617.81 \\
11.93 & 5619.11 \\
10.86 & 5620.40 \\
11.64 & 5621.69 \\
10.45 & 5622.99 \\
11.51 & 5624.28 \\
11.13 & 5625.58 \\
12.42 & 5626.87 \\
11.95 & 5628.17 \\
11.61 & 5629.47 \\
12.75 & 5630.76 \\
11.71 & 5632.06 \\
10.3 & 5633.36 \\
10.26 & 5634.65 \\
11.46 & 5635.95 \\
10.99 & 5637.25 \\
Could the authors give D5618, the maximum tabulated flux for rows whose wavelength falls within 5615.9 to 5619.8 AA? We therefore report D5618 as 11.93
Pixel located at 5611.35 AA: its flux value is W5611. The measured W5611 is 10.29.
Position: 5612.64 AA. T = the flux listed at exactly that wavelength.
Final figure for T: 11.23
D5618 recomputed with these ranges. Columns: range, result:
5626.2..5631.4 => 12.75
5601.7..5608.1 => 11.83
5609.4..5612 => 11.37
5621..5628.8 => 12.42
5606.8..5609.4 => 10.61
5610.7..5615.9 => 11.35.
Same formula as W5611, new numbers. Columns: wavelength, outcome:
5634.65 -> 10.26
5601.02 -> 11.12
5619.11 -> 11.93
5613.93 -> 10.6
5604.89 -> 11.58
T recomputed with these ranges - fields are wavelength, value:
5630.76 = 12.75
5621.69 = 11.64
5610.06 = 11.37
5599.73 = 10.92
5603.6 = 11.81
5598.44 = 10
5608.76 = 9.929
